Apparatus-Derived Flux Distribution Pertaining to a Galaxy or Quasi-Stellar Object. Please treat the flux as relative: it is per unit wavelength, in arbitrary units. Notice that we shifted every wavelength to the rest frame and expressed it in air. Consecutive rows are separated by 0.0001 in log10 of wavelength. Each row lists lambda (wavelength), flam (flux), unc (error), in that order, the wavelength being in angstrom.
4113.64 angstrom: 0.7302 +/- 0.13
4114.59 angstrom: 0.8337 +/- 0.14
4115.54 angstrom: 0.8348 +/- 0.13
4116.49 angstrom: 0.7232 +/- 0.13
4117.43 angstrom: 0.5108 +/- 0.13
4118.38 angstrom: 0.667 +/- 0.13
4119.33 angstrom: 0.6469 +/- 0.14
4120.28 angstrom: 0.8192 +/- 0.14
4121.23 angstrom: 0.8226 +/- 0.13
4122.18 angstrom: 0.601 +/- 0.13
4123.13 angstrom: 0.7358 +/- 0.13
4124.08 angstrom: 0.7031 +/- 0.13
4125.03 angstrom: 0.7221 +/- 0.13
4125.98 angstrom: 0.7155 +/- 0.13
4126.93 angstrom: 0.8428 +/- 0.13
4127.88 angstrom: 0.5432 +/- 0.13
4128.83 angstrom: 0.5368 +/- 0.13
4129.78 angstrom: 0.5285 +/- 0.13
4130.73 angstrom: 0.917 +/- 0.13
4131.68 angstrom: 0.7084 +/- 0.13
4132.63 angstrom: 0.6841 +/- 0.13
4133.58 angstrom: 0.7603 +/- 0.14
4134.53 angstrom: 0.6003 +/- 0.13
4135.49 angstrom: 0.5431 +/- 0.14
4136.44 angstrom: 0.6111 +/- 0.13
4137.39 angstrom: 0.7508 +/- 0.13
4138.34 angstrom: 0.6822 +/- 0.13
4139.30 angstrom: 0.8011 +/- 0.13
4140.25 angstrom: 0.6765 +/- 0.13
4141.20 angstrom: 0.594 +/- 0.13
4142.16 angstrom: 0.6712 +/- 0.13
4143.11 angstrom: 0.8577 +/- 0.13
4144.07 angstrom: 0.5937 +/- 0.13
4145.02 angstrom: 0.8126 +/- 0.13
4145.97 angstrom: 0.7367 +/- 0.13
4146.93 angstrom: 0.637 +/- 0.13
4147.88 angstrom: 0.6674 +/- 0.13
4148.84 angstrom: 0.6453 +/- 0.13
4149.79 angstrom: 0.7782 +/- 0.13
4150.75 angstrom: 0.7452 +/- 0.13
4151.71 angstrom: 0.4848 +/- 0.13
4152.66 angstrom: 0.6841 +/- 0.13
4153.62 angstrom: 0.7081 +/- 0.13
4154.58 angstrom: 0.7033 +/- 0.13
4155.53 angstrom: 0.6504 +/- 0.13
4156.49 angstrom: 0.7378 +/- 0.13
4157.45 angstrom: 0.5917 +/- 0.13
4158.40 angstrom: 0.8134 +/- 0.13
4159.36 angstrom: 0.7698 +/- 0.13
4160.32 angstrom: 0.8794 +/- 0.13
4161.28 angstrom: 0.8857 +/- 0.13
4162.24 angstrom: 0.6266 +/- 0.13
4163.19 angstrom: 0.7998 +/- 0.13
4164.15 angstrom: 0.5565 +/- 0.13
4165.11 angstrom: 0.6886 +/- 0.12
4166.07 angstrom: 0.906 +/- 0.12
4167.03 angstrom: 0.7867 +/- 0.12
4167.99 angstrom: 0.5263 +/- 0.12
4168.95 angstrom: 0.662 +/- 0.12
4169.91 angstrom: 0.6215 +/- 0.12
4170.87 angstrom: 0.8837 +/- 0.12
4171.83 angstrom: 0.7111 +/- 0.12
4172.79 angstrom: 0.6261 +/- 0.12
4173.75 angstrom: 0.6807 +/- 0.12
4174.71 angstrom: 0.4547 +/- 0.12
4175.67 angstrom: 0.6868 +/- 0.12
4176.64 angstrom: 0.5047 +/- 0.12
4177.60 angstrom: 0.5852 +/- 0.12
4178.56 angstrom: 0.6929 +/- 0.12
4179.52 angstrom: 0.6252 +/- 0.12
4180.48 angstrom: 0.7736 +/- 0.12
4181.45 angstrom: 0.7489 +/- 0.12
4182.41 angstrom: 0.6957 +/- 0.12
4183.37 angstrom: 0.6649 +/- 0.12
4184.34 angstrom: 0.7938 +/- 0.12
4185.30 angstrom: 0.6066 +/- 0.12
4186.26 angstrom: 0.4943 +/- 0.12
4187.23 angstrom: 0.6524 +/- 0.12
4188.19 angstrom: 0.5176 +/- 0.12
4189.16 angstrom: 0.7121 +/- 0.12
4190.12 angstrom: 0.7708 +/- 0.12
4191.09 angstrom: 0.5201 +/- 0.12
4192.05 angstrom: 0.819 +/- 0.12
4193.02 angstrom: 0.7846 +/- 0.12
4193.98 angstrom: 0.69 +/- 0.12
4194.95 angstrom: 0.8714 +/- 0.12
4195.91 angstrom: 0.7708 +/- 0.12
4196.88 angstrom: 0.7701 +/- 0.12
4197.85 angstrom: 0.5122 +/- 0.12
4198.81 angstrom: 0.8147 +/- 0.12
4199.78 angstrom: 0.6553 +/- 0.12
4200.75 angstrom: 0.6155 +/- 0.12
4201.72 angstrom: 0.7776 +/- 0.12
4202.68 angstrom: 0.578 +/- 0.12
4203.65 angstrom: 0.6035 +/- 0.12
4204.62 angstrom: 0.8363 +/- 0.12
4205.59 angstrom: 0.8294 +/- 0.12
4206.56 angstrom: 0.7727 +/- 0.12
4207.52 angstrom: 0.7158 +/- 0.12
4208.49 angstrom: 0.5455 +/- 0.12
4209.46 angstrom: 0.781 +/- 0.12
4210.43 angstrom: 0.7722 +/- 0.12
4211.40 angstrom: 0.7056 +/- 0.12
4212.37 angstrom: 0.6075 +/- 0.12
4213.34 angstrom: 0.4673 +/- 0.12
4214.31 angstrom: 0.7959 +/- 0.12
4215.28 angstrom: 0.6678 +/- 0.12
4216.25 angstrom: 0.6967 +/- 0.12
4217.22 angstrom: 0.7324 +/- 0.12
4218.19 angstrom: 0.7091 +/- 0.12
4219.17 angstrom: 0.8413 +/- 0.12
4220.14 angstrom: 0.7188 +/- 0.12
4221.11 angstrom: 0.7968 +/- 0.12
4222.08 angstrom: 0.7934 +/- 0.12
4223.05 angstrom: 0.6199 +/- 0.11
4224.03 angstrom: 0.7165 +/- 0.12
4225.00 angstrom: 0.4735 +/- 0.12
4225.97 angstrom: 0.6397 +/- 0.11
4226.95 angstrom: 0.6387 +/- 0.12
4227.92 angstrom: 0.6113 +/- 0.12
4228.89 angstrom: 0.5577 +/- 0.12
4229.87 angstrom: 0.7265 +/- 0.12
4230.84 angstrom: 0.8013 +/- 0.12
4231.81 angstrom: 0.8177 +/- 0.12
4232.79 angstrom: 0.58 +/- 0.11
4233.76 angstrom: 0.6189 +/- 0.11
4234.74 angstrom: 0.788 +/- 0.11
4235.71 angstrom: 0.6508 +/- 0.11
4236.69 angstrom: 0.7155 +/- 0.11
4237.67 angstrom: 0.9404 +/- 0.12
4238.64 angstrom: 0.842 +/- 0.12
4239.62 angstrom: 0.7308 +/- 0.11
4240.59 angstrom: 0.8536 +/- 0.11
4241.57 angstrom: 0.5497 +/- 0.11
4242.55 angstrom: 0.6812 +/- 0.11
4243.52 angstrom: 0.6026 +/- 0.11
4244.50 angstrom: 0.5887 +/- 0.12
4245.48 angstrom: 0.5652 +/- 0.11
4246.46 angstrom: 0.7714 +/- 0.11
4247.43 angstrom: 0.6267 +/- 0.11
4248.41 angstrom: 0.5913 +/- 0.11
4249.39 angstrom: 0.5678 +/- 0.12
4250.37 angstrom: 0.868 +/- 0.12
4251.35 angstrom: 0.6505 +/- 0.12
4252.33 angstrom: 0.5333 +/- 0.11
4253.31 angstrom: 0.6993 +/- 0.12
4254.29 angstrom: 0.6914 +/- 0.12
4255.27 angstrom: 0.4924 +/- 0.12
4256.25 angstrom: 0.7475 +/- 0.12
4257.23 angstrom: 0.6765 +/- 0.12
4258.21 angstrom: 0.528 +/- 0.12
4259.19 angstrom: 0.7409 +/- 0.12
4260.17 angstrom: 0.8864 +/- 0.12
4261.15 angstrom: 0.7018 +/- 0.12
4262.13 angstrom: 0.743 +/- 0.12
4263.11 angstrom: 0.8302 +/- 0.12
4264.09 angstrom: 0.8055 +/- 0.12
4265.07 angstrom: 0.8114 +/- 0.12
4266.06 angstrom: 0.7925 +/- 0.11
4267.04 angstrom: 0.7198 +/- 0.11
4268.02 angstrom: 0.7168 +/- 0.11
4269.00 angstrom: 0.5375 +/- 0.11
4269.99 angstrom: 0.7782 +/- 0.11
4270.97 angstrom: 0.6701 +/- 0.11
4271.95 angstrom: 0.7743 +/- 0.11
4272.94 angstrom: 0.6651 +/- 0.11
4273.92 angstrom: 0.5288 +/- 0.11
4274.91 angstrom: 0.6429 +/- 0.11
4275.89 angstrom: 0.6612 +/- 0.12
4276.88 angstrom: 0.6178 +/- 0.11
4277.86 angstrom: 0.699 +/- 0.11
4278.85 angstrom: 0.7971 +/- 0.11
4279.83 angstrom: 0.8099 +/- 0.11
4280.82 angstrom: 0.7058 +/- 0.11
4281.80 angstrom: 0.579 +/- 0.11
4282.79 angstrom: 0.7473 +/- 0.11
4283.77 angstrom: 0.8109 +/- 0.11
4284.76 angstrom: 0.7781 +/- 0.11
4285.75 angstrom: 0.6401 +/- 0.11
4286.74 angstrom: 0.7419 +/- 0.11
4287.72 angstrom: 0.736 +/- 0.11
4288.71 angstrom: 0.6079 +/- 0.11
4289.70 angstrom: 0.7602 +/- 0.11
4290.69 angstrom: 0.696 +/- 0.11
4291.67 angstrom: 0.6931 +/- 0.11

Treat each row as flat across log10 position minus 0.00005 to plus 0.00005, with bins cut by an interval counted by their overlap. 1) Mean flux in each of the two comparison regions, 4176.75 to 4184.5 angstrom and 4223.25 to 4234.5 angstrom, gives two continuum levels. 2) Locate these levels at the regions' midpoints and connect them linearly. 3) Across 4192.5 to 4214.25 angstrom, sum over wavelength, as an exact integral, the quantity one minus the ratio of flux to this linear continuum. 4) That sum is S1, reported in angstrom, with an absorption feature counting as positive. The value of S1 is -1.13 angstrom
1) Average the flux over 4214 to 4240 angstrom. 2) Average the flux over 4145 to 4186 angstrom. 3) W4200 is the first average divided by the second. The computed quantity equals 1.03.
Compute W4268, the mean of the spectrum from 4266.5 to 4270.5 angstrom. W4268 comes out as 0.69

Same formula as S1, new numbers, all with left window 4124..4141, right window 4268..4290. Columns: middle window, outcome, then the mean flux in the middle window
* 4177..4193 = 0.42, 0.669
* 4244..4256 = 0.92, 0.639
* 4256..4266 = -0.80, 0.749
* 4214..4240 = -0.77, 0.711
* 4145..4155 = -0.01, 0.685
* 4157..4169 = -0.83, 0.733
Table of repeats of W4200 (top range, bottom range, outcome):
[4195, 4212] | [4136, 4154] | 1.03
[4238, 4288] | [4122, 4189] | 1.02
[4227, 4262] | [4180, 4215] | 0.99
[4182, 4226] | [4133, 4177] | 1.00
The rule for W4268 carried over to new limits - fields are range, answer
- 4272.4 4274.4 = 0.6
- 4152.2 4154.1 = 0.694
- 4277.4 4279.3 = 0.746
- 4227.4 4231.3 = 0.674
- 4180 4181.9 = 0.759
